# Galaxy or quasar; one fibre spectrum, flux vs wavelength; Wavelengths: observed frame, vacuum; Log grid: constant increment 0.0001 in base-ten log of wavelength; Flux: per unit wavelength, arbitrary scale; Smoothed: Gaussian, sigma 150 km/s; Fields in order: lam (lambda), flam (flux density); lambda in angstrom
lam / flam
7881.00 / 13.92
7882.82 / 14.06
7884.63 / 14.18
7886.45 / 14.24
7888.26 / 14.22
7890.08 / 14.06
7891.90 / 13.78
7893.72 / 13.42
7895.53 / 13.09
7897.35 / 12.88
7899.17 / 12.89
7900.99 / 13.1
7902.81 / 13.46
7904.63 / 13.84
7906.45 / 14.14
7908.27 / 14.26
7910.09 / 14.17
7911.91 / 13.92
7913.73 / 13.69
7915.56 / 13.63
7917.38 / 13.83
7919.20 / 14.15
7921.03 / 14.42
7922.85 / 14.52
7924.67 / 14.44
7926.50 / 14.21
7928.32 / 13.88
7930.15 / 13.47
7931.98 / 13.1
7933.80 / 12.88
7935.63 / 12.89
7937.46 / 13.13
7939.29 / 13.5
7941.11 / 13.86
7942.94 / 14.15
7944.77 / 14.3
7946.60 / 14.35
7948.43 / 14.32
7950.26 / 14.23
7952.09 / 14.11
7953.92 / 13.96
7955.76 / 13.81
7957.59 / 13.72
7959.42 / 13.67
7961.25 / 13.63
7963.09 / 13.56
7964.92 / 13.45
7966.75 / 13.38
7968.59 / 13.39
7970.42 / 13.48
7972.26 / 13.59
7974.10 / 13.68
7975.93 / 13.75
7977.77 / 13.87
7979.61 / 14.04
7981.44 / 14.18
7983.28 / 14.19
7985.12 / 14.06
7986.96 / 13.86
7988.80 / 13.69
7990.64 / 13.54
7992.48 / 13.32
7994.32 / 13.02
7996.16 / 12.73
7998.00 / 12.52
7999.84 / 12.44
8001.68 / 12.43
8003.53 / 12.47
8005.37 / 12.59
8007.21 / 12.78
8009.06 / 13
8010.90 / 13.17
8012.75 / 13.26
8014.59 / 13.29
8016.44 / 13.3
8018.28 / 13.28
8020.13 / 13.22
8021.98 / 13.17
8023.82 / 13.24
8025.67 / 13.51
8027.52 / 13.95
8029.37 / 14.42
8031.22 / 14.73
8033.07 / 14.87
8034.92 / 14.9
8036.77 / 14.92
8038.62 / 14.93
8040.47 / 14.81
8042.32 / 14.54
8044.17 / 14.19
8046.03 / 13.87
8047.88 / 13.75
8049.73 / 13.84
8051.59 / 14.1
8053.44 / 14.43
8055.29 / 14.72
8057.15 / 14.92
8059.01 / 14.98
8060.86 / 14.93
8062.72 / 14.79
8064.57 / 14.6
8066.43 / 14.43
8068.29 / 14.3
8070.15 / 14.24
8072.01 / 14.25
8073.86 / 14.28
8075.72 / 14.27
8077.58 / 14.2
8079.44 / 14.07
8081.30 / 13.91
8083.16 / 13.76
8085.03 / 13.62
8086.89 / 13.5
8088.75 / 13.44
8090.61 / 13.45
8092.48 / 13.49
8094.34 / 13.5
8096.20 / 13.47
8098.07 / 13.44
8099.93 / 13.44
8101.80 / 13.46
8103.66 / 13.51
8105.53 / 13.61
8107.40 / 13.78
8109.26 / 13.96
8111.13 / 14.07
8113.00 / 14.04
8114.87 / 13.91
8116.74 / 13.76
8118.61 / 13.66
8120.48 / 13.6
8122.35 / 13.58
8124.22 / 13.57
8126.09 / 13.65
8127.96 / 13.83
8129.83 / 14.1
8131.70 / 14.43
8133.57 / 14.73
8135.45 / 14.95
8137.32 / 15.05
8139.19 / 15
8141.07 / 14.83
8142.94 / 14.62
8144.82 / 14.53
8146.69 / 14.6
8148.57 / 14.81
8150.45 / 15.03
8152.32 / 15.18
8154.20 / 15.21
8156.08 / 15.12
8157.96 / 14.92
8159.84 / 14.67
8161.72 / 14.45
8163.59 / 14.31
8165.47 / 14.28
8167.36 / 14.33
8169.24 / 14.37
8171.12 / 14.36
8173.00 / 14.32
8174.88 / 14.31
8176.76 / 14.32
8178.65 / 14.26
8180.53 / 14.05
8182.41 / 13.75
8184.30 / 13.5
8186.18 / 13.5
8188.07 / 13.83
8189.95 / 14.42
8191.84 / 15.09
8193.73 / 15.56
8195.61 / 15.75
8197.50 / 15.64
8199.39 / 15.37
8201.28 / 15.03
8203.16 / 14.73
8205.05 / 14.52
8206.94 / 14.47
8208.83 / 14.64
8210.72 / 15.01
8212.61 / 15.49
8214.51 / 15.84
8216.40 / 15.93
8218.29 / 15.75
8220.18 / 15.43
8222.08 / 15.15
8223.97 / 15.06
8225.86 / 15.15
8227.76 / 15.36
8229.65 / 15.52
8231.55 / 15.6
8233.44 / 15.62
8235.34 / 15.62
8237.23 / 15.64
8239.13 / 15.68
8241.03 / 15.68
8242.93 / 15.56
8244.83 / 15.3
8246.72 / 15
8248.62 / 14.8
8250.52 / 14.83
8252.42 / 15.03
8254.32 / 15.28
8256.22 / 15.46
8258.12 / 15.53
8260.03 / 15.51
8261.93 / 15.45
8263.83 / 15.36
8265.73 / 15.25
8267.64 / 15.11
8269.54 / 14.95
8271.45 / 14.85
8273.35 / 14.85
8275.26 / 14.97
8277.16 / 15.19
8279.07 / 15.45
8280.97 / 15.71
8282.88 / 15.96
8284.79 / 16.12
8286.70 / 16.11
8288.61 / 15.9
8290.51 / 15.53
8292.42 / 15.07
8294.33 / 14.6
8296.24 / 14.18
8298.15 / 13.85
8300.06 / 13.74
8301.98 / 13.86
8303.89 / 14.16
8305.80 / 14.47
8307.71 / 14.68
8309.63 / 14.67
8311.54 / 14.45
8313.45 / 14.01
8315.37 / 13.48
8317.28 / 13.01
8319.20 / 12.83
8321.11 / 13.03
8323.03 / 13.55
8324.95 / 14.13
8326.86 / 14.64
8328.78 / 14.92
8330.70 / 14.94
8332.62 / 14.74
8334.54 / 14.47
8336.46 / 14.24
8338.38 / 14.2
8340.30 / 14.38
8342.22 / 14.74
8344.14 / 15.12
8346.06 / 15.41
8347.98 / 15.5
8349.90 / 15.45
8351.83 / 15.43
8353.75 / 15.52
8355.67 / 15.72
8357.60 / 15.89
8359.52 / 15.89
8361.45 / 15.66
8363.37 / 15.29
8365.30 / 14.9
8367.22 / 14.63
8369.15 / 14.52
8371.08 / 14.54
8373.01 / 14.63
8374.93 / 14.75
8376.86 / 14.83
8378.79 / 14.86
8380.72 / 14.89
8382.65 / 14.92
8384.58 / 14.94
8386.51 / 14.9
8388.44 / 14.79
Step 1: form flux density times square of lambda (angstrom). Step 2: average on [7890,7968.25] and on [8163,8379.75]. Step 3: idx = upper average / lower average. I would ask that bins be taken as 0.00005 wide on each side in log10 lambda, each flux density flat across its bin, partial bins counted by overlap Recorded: 1.2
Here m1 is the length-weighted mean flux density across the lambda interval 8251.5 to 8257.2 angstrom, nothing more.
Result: 15.3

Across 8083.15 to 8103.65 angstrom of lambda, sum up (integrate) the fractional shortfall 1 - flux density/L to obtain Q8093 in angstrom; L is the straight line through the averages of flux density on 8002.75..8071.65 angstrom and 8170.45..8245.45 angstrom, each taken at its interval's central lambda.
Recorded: 1.2 angstrom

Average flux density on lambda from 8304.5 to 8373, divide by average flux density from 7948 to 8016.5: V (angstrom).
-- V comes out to 1.09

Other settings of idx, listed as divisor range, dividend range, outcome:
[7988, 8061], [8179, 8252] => 1.15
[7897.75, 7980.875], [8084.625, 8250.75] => 1.12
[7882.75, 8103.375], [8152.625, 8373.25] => 1.15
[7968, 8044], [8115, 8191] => 1.09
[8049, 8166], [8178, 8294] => 1.10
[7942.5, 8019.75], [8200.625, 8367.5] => 1.20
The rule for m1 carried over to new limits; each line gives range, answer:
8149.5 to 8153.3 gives 15.1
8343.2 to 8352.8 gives 15.4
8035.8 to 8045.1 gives 14.7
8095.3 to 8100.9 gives 13.4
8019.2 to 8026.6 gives 13.3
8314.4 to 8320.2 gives 13.1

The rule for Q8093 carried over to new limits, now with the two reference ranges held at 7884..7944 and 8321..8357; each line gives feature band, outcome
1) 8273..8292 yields -1.2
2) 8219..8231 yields -0.7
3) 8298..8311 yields 0.4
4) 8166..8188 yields 0.5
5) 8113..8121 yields 0.3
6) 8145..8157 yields -0.5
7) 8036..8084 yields -1.0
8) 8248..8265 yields -0.8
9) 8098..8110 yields 0.5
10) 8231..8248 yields -1.1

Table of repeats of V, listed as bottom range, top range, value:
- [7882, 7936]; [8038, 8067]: 1.05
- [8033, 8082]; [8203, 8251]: 1.06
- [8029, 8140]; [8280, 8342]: 1.02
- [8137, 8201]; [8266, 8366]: 1.01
